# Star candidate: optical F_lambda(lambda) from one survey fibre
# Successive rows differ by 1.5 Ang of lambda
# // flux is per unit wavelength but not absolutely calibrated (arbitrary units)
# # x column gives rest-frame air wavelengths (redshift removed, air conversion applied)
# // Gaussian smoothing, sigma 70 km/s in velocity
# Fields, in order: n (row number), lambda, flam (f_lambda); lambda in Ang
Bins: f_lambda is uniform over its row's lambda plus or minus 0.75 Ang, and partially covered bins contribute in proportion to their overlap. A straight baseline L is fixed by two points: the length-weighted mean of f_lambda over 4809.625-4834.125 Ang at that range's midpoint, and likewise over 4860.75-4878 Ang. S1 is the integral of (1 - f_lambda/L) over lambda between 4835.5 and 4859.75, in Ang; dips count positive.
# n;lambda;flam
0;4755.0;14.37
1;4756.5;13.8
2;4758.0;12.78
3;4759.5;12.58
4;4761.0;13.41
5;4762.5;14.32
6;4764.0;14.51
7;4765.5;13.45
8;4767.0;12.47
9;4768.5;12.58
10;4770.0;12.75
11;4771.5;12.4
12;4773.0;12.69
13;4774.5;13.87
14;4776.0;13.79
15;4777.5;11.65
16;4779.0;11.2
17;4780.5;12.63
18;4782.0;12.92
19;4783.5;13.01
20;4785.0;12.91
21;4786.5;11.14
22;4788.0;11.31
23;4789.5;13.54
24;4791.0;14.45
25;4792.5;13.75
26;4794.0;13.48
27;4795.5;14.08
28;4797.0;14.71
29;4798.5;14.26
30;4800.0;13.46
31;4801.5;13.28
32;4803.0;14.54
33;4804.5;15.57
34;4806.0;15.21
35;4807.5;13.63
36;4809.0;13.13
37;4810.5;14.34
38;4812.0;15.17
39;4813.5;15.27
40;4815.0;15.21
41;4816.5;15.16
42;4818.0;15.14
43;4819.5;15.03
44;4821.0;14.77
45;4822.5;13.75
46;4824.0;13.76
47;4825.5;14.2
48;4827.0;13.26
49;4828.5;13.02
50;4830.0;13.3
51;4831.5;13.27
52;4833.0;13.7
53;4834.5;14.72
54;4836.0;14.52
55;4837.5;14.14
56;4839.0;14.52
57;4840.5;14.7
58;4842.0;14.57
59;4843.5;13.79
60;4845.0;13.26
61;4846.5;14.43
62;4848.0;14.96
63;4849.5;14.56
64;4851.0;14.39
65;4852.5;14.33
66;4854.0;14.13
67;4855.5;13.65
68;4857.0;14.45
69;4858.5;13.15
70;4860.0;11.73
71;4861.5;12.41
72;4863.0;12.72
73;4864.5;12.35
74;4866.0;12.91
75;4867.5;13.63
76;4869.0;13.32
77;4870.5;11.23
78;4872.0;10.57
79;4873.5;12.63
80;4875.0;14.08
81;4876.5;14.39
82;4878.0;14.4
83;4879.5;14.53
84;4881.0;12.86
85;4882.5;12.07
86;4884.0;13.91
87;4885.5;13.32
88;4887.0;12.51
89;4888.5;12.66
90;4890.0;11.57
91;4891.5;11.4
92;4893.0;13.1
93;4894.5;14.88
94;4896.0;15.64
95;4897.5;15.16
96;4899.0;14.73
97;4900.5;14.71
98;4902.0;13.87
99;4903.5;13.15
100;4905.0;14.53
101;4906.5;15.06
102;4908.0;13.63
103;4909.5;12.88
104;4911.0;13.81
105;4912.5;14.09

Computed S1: -1.2 Ang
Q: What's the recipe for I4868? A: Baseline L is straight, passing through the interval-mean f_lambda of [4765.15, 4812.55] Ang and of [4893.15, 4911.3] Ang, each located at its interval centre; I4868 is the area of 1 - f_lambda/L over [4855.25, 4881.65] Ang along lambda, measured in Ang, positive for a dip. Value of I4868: 1.84 Ang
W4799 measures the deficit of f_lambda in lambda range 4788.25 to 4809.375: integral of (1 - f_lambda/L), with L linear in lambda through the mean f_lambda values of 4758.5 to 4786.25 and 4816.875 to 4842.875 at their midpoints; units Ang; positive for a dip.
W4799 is -0.9 Ang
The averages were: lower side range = 12.9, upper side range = 14.2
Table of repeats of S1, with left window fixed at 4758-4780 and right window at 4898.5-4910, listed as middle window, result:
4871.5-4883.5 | 0.5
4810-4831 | -1.5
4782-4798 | -0.1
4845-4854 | -0.5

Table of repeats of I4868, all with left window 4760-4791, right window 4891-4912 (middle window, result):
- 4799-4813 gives -1.2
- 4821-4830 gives -0.2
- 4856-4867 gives 0.7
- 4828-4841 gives -0.5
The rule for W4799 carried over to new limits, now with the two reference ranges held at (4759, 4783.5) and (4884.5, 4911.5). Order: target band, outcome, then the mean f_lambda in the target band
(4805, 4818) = -1.5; 14.7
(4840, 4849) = -0.6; 14.3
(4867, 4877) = 0.6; 12.8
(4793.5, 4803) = -0.6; 13.9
